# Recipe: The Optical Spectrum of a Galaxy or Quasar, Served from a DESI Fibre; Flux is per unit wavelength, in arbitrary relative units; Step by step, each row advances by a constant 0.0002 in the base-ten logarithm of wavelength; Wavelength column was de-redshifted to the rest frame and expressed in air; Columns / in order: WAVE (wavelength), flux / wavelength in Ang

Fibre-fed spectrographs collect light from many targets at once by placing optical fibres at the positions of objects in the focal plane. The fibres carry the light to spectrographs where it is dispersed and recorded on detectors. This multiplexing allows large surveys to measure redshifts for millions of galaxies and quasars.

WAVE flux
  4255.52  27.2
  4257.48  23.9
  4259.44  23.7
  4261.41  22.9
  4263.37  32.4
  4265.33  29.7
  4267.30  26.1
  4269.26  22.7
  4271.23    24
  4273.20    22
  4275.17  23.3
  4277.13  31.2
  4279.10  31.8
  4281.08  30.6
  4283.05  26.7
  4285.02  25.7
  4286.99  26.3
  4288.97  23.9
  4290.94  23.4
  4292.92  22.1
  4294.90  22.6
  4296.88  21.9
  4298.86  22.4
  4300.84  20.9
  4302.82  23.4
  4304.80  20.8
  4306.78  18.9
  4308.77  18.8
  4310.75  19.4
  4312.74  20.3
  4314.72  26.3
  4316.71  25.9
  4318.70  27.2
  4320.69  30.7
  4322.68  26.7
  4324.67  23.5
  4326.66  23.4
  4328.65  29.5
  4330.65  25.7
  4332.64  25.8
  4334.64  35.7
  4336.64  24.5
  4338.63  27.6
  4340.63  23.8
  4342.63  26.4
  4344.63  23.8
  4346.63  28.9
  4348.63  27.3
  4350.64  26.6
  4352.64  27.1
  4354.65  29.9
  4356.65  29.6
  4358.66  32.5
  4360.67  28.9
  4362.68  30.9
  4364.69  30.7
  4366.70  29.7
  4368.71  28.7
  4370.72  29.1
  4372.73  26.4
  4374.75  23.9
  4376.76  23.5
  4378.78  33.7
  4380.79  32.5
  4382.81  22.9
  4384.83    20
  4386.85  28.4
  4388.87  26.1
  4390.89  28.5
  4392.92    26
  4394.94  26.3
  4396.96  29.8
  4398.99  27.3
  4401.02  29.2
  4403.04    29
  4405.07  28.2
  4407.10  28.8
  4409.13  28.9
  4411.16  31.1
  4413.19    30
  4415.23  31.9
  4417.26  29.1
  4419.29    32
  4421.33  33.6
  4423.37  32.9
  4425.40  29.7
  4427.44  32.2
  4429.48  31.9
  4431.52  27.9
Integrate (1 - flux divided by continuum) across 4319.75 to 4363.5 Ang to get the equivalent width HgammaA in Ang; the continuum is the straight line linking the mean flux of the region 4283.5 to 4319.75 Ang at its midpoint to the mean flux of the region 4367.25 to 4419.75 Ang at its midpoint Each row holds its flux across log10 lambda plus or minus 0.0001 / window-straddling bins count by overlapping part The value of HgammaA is -4.4 Ang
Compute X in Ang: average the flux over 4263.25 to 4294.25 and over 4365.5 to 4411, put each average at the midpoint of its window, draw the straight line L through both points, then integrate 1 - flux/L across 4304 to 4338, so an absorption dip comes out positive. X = 2.3 Ang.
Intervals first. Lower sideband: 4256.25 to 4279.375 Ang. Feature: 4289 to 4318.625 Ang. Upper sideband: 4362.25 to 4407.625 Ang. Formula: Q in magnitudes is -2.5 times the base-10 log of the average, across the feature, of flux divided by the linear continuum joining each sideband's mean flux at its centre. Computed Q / 0.20 mag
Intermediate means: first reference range 26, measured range 22.2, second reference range 27.8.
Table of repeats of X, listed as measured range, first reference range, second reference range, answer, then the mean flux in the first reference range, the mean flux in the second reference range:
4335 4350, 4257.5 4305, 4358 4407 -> 0.20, 25.1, 28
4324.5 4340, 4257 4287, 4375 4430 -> 0.31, 26.5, 28.9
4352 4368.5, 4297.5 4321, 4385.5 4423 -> -2.39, 22.7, 29.1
